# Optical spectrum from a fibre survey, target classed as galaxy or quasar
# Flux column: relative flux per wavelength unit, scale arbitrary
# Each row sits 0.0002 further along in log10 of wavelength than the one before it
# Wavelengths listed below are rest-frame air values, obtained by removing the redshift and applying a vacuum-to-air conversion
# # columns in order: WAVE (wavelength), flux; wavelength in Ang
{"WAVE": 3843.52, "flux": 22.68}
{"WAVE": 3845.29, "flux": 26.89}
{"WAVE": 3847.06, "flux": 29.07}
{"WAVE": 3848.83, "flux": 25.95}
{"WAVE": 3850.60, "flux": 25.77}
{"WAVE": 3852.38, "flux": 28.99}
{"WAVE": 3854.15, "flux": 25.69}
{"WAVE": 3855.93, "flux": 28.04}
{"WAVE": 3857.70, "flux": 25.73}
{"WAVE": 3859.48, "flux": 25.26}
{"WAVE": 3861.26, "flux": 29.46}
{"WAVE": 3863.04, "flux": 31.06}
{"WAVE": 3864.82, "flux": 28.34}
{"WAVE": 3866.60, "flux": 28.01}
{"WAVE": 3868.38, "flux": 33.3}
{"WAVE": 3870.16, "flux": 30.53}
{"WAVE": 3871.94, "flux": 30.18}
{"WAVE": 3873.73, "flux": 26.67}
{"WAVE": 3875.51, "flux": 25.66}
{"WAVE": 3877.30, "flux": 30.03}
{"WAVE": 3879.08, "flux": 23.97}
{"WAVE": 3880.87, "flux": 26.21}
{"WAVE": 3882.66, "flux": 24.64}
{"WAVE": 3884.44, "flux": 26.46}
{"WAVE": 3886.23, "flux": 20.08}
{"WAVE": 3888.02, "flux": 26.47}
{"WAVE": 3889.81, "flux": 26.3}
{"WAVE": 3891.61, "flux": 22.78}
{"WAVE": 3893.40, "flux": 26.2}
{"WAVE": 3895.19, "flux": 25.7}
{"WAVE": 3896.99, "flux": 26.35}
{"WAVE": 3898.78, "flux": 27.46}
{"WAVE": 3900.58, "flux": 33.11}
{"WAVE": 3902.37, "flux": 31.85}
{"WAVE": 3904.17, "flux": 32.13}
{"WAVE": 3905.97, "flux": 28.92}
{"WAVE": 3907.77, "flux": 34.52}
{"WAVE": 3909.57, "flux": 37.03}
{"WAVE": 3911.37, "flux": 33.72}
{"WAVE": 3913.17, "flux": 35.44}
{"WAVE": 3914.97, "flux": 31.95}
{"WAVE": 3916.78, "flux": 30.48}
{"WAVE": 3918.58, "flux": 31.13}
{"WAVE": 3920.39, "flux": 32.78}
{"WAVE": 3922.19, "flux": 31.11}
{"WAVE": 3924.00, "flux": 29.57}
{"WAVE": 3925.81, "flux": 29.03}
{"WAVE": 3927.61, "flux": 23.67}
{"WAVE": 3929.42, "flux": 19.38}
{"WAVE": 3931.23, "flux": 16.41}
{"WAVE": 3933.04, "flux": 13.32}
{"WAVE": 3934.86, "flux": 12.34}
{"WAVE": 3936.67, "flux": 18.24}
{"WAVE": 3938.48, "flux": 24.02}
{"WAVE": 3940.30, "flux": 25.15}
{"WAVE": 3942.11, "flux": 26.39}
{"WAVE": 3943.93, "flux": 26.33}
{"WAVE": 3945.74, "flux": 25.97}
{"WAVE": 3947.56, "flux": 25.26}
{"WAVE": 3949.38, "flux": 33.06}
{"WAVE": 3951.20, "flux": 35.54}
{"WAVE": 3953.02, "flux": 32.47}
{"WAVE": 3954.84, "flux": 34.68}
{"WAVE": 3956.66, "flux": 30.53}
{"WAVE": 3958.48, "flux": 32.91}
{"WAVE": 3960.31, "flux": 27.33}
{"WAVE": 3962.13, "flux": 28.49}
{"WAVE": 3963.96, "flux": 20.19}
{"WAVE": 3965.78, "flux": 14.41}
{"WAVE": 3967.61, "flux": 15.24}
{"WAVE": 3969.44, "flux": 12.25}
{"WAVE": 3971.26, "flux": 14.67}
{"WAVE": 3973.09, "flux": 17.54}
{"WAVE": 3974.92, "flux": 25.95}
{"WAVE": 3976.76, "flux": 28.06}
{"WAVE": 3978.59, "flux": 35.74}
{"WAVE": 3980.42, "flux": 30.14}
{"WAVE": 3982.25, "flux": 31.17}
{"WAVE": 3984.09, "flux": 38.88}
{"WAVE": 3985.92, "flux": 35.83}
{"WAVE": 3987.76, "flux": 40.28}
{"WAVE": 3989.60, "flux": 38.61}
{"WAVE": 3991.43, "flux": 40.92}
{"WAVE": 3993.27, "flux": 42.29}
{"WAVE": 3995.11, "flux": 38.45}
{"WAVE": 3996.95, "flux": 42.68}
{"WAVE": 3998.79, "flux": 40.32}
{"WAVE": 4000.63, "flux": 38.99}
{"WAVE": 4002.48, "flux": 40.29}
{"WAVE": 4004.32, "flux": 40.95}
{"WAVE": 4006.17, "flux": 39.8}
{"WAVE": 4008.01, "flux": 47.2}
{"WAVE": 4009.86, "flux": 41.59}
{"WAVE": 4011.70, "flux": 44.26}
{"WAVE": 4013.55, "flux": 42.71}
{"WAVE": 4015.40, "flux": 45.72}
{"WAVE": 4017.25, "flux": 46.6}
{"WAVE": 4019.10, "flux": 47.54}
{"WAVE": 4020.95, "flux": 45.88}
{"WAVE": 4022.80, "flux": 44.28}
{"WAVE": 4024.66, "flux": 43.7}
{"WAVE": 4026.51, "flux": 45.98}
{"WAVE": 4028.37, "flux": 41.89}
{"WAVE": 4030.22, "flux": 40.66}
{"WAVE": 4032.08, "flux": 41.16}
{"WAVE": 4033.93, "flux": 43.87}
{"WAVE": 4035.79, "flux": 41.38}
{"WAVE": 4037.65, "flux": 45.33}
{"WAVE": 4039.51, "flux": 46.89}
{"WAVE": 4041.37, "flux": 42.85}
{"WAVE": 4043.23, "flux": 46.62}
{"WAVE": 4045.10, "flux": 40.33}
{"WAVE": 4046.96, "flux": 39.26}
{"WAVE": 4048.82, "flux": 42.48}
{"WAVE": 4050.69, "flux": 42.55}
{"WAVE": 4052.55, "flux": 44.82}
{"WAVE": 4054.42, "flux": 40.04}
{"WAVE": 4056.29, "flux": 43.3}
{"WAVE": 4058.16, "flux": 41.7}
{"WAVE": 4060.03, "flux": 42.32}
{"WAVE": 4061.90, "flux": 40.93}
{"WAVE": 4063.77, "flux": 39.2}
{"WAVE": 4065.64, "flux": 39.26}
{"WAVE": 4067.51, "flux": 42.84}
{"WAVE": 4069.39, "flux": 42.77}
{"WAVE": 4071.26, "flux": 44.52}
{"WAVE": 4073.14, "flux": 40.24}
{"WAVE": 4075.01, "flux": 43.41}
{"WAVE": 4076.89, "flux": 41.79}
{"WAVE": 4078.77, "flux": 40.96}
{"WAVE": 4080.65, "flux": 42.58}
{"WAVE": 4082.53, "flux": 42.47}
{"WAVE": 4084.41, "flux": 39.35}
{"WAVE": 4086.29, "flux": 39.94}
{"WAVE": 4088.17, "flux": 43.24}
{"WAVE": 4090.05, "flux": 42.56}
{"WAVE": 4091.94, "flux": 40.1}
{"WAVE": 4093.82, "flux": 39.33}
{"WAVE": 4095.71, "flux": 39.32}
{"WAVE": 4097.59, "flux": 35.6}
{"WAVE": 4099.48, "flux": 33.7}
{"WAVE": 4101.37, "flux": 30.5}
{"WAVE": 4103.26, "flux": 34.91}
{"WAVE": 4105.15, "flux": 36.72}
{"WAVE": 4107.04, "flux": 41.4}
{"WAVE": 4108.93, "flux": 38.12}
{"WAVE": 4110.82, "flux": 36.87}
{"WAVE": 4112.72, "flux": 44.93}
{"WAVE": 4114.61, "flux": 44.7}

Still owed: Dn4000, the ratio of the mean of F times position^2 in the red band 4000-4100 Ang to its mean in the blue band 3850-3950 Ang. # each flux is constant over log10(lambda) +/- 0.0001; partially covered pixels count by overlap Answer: 1.67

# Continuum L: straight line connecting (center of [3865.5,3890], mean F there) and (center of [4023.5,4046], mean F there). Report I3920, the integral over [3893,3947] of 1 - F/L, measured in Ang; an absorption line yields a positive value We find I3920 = 6.7 Ang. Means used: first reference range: 27.1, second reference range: 43.4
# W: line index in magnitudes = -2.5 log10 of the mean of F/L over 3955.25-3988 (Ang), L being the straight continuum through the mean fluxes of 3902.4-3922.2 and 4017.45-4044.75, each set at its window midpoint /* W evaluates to 0.41 mag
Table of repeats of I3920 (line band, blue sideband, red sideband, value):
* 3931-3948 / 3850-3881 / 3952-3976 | 2.24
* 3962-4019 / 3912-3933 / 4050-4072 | 0.98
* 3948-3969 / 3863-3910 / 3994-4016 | 5.21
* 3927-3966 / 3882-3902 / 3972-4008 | 8.44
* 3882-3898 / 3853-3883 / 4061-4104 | 2.25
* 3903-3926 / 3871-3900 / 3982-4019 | -1.87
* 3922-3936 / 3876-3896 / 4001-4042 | 4.36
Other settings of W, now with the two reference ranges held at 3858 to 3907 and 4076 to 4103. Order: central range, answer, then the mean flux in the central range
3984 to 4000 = -0.18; 39.9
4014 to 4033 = -0.24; 44.3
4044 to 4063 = -0.12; 41.8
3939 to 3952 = 0.12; 28.1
